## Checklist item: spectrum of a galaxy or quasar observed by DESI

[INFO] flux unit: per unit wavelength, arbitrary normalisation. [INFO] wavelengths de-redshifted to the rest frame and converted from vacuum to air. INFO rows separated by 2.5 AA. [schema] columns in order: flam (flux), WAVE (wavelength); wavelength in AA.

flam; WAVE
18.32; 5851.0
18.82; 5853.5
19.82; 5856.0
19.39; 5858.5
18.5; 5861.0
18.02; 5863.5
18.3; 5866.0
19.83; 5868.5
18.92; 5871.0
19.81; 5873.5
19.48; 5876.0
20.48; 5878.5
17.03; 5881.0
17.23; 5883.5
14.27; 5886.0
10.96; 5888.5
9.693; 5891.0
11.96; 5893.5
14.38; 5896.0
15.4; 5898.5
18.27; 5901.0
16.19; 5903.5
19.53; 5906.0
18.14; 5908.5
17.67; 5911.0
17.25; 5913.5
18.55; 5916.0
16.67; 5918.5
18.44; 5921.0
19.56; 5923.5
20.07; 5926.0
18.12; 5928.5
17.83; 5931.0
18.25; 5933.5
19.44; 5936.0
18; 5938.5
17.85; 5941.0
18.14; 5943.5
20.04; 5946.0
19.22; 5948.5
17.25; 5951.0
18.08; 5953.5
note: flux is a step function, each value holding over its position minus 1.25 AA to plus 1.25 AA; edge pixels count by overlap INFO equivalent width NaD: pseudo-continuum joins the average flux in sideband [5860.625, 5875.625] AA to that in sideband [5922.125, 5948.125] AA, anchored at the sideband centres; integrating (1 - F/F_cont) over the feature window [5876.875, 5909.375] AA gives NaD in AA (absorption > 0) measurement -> 5.5 AA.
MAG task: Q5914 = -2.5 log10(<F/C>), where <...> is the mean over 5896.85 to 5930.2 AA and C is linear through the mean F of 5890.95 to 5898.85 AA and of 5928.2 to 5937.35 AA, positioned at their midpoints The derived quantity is -0.15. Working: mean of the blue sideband 13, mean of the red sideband 18.4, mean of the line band 17.9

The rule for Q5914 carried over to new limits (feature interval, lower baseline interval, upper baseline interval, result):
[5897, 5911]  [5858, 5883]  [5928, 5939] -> 0.07 mag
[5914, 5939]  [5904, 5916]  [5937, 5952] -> -0.01 mag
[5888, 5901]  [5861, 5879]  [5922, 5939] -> 0.40 mag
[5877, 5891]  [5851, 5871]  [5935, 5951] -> 0.21 mag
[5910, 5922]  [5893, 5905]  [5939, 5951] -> -0.07 mag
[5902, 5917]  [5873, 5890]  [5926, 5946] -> -0.01 mag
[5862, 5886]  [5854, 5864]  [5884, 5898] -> -0.16 mag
